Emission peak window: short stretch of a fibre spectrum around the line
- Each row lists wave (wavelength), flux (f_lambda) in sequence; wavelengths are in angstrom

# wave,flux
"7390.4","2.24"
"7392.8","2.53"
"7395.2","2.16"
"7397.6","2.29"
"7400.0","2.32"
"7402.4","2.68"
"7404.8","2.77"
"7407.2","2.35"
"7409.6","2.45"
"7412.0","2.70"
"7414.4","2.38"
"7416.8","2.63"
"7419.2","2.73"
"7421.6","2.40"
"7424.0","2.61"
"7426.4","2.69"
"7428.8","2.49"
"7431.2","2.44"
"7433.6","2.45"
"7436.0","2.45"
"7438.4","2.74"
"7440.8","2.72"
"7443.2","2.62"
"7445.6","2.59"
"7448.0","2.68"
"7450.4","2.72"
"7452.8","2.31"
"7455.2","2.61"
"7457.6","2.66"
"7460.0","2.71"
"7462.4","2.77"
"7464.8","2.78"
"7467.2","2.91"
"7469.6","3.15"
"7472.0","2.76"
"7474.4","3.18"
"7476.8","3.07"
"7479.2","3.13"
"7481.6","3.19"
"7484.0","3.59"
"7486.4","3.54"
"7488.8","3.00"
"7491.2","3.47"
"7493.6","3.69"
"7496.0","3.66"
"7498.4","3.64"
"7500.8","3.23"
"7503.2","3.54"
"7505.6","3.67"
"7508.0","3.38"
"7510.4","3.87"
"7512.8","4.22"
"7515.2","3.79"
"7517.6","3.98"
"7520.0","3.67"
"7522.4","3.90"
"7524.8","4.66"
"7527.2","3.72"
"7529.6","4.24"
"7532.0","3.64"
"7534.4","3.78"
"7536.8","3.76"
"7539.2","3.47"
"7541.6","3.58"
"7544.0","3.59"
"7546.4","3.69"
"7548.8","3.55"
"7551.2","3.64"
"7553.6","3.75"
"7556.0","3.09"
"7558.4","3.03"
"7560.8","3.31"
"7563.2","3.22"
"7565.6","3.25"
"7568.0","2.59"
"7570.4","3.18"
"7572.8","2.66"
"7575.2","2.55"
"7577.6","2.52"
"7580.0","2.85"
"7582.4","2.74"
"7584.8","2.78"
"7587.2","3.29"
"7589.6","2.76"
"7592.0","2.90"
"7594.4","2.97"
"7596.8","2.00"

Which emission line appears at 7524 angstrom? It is Mg II 2798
